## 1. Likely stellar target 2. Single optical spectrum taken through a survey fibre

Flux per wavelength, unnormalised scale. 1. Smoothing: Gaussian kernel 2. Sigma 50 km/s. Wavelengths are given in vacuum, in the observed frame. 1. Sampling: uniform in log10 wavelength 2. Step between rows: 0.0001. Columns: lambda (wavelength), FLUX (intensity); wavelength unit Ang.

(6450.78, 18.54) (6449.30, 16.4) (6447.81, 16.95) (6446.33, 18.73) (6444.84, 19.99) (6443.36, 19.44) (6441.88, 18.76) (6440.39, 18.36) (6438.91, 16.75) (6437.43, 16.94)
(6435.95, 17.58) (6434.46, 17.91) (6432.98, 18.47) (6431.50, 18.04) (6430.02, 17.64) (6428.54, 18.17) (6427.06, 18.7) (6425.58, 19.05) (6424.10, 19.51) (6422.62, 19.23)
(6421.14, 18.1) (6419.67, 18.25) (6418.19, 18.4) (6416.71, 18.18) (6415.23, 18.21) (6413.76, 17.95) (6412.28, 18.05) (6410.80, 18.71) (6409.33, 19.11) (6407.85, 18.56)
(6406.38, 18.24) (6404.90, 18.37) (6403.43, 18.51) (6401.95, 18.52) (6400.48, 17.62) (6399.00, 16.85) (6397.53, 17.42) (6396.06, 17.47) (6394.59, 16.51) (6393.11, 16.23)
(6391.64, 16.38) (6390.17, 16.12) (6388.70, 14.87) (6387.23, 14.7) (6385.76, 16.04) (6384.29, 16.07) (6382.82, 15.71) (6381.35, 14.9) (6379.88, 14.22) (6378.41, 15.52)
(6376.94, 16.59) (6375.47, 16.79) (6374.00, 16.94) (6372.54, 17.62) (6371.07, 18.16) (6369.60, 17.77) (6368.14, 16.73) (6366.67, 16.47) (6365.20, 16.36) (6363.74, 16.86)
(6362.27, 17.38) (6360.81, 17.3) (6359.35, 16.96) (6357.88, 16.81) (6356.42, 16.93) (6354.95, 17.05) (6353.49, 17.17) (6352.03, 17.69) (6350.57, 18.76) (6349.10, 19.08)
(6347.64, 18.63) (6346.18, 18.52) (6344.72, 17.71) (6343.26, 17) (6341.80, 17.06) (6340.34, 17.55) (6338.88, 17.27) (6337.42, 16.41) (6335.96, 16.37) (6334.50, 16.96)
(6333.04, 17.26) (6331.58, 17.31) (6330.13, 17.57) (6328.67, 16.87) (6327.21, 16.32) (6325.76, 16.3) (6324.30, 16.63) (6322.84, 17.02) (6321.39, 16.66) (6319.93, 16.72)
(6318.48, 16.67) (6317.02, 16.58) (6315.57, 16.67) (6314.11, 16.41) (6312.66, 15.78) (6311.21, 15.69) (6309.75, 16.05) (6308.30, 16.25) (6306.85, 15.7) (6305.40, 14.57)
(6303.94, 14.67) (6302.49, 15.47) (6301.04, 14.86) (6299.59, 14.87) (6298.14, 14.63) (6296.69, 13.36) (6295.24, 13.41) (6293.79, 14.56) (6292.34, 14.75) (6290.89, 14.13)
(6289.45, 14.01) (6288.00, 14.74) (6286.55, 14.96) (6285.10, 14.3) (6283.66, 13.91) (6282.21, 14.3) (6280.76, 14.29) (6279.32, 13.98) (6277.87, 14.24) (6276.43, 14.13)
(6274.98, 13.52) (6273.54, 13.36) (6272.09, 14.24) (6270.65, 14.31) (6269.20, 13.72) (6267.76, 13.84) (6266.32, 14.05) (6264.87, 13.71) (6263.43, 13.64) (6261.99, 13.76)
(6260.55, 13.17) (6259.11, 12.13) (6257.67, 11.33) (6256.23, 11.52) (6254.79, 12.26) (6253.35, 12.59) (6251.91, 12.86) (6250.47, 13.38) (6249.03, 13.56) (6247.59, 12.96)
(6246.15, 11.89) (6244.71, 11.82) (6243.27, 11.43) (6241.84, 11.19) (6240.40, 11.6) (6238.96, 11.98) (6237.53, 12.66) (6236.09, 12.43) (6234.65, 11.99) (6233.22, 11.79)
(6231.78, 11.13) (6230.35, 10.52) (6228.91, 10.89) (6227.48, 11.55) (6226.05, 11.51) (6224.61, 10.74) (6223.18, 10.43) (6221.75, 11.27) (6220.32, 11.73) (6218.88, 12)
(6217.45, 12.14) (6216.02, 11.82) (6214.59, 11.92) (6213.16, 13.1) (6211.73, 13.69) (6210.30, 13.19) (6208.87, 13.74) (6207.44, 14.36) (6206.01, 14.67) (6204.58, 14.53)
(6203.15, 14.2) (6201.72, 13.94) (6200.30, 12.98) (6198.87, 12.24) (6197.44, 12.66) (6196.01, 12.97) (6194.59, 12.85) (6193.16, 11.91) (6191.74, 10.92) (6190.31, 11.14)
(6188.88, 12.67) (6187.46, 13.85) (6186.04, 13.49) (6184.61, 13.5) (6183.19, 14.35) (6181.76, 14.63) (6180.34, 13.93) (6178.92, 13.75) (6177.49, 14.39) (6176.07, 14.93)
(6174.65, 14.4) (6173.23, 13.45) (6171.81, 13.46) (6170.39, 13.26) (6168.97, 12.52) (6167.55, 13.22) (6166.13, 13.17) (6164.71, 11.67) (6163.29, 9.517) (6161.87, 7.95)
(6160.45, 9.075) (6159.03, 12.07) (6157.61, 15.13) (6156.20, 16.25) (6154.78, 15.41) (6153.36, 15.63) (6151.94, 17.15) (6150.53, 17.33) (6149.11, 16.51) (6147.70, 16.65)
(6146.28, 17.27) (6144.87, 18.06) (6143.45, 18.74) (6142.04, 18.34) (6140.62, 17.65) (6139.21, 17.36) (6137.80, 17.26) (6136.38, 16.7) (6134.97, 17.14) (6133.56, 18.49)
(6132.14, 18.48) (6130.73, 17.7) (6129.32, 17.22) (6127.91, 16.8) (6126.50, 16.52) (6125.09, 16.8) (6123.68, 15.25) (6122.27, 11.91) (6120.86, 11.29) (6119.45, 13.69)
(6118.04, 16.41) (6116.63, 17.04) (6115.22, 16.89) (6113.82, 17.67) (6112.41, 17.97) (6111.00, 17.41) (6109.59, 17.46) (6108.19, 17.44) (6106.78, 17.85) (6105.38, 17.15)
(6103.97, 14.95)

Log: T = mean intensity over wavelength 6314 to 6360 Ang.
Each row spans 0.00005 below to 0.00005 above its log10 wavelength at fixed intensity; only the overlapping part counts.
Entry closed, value 17.2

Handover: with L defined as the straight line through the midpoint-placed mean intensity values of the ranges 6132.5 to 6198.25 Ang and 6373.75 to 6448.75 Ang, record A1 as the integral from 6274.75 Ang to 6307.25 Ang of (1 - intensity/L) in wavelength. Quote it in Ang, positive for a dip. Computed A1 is 3.3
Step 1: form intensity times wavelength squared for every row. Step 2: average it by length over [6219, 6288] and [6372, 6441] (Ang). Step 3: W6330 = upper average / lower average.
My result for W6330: 1.44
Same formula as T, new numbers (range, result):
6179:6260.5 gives 12.5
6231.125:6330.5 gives 14.1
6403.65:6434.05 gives 18.4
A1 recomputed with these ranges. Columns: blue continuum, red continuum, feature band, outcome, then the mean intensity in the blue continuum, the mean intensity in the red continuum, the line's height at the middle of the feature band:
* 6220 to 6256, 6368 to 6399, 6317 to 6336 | -2.9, 11.8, 16.3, 14.6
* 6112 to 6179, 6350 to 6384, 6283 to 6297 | 1.8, 15.3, 16.8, 16.3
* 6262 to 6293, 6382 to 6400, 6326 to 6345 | -2.3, 14.1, 16.2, 15.2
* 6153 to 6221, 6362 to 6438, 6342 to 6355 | -1.3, 13.1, 17.4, 16.3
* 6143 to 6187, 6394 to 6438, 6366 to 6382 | 0.9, 14.2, 18.2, 17.5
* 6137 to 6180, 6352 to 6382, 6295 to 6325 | 1.0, 14.7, 16.8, 16.2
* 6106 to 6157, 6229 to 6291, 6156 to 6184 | 4.7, 16.8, 13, 15.6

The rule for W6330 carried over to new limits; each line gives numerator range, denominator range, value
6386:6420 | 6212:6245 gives 1.59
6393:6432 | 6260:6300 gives 1.35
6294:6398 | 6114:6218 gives 1.21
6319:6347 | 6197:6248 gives 1.44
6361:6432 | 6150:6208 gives 1.39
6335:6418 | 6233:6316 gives 1.29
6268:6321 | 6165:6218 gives 1.15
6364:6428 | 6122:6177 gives 1.22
